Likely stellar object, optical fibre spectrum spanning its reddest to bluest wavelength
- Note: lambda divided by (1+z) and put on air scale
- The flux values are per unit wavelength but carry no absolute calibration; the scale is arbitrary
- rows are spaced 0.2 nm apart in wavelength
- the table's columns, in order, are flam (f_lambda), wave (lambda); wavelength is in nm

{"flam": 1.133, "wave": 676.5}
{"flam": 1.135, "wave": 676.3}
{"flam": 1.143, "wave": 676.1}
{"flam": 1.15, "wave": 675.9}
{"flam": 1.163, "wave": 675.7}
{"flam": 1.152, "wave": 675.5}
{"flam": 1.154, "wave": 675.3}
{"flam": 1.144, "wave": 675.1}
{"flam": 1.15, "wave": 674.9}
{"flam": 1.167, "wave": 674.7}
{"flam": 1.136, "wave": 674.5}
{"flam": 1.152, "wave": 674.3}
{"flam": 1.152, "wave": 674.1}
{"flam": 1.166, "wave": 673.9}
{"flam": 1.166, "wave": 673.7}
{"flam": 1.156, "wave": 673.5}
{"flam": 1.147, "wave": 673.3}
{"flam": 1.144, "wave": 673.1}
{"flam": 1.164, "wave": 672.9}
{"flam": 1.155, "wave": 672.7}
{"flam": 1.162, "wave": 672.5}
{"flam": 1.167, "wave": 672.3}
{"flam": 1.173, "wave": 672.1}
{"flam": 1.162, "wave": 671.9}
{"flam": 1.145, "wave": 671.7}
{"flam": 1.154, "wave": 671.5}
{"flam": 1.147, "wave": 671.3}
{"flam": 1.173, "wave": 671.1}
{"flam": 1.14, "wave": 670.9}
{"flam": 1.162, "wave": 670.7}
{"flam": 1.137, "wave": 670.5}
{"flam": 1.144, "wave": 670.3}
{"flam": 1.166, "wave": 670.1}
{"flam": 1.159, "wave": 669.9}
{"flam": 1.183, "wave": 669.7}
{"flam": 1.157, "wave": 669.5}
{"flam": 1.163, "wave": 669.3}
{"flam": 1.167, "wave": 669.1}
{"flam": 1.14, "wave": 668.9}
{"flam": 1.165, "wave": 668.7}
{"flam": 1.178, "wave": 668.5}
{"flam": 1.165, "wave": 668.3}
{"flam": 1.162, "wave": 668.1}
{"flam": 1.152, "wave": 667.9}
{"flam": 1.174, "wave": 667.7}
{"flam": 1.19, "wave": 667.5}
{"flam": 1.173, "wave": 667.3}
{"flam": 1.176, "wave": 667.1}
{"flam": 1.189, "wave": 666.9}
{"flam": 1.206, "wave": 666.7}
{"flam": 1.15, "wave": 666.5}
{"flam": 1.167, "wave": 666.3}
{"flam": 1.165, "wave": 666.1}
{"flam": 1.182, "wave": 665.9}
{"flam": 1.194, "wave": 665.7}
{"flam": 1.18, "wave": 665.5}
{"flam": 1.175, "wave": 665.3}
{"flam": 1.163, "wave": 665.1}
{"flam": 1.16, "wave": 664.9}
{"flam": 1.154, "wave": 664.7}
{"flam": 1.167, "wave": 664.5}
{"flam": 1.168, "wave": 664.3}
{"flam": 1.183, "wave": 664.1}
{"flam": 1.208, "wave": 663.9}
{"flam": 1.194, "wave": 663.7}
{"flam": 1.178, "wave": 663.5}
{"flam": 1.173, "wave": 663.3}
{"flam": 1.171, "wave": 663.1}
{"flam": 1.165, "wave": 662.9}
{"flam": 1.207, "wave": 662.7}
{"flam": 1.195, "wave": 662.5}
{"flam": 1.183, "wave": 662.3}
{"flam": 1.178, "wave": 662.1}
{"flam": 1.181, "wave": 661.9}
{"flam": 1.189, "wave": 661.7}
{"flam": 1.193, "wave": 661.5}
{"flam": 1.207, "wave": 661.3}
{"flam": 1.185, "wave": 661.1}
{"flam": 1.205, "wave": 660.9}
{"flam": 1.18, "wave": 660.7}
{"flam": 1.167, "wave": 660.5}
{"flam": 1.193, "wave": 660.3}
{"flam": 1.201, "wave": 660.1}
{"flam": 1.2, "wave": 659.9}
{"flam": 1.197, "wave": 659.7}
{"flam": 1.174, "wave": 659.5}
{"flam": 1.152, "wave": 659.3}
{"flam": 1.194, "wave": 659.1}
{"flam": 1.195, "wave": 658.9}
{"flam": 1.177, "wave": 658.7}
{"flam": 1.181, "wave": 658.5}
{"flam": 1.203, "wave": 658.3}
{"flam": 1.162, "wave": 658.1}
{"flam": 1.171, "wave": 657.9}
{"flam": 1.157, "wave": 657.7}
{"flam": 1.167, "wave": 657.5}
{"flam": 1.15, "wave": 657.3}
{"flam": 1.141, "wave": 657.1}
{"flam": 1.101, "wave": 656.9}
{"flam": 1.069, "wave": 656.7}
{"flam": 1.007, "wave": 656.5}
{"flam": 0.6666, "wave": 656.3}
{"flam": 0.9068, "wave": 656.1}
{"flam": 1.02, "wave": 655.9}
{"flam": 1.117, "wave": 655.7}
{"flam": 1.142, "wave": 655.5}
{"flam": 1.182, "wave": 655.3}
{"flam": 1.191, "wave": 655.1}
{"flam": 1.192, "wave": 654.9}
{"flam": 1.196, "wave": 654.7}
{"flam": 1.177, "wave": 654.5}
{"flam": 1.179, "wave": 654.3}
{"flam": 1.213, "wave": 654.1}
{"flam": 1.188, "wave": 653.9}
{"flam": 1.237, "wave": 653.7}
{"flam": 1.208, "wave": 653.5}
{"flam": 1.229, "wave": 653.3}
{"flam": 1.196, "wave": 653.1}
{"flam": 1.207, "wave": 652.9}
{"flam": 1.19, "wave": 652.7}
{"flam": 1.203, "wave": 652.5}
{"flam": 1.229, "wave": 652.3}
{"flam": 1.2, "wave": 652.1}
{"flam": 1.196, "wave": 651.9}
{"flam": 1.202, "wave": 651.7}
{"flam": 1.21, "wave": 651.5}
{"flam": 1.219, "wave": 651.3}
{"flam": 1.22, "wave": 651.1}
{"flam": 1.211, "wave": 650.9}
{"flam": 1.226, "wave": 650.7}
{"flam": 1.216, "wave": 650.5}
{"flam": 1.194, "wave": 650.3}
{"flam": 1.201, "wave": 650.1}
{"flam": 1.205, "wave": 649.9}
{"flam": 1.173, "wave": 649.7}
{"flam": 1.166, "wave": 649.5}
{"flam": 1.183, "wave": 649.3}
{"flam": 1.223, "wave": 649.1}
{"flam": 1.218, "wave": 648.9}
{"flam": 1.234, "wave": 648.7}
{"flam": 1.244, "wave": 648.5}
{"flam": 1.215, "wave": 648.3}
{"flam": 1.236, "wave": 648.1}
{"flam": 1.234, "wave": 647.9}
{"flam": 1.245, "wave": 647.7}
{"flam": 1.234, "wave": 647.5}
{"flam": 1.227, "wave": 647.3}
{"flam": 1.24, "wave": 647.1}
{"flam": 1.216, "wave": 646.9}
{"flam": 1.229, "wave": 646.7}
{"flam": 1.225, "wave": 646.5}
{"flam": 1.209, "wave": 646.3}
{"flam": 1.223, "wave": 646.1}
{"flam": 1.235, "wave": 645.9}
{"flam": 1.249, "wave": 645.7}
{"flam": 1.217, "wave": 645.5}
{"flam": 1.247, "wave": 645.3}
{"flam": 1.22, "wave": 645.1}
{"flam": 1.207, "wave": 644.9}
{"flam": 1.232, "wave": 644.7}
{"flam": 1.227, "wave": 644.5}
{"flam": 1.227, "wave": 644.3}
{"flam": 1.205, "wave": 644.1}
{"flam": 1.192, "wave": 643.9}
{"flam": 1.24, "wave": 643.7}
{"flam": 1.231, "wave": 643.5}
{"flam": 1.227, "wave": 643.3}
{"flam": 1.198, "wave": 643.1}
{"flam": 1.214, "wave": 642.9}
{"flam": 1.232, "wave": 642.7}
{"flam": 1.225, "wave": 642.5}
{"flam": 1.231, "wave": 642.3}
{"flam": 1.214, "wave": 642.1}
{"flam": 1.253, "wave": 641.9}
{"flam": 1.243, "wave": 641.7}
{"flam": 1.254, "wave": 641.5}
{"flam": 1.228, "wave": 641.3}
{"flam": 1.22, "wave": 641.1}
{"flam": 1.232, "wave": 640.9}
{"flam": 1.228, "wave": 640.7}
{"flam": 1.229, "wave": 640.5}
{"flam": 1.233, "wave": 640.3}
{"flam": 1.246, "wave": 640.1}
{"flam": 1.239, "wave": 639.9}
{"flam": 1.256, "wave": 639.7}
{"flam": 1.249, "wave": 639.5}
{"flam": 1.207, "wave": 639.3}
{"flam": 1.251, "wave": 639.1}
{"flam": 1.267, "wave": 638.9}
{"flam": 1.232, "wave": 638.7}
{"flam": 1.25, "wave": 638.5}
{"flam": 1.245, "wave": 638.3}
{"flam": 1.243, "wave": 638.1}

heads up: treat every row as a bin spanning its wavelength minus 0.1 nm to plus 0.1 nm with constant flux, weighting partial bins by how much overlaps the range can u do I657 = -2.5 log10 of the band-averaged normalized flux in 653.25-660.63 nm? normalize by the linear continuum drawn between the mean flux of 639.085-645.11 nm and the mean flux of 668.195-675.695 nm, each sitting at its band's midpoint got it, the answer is 0.04 mag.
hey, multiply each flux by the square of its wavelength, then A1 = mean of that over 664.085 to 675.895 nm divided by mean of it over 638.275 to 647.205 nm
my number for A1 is 1.03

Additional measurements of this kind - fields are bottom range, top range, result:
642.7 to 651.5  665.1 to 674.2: 1.02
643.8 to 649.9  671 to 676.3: 1.03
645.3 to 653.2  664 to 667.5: 1.02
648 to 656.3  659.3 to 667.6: 1.03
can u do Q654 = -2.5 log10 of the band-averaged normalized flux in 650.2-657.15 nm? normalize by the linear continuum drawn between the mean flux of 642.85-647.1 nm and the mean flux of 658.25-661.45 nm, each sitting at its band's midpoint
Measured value 0.04 mag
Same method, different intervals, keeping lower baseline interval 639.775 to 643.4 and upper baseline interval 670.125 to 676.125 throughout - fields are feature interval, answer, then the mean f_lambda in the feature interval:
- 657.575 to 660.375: 0.01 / 1.18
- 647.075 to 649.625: -0.01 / 1.22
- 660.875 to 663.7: -0.01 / 1.19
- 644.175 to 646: -0.01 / 1.23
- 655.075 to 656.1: 0.09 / 1.1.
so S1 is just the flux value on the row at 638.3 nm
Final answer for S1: 1.245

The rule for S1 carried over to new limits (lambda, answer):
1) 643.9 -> 1.192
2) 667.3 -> 1.173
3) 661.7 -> 1.189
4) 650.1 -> 1.201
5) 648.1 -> 1.236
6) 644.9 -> 1.207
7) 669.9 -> 1.159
